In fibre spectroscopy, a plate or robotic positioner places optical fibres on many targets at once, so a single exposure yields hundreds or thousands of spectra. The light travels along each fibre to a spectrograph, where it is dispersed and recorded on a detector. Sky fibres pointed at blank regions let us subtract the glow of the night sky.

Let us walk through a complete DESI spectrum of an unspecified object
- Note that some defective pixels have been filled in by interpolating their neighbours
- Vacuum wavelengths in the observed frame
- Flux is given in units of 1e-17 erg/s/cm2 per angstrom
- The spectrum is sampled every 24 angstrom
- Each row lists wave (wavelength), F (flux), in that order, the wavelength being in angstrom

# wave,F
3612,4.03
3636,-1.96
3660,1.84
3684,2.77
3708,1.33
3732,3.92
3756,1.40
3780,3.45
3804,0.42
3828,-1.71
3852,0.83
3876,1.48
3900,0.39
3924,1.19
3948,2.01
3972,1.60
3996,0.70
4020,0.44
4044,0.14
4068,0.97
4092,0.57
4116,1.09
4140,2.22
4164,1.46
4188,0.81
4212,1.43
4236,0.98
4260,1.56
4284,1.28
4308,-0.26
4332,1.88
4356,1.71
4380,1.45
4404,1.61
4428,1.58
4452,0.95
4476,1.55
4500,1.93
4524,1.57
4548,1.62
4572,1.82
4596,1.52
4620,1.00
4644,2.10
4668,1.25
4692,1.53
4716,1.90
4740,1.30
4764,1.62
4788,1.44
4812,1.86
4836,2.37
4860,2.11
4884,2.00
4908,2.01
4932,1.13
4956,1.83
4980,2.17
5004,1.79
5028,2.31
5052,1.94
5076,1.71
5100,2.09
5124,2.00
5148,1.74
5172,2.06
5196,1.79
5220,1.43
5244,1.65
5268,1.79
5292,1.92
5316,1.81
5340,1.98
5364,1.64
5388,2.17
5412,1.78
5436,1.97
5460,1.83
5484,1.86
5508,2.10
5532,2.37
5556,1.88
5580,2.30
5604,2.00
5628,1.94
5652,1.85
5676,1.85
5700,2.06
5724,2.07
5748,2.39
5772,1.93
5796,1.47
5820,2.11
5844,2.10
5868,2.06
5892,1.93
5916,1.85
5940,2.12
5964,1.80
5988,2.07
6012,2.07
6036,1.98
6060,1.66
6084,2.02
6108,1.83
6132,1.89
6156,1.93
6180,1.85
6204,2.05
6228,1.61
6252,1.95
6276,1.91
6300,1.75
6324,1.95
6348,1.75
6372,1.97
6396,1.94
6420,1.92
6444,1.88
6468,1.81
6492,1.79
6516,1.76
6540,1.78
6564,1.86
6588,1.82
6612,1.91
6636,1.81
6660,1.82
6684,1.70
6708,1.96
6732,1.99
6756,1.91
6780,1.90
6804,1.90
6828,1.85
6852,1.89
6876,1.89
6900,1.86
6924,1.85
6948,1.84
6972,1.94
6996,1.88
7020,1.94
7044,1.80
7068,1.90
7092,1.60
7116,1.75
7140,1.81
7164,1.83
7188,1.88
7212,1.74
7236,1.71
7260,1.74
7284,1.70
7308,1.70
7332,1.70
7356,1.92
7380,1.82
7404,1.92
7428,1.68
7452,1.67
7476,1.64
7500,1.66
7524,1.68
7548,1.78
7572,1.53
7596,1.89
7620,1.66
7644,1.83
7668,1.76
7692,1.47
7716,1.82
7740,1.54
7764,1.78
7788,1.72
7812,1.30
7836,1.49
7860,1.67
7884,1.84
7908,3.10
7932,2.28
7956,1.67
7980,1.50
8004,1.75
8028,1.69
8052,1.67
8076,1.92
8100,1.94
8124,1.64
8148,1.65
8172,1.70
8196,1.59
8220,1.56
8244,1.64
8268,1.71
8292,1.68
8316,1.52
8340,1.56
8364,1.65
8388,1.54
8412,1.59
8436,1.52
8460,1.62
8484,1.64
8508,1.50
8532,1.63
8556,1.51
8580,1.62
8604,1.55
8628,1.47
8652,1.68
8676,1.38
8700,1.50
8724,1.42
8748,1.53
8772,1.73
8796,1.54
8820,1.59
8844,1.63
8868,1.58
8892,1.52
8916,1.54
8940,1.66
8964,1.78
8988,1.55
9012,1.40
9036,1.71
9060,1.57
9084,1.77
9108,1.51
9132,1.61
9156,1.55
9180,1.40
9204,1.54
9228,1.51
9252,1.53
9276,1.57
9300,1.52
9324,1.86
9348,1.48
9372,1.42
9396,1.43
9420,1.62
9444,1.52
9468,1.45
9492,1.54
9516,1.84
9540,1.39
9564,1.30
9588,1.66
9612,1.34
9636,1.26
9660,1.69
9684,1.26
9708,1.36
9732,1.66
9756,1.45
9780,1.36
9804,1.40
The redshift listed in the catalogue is 0.20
